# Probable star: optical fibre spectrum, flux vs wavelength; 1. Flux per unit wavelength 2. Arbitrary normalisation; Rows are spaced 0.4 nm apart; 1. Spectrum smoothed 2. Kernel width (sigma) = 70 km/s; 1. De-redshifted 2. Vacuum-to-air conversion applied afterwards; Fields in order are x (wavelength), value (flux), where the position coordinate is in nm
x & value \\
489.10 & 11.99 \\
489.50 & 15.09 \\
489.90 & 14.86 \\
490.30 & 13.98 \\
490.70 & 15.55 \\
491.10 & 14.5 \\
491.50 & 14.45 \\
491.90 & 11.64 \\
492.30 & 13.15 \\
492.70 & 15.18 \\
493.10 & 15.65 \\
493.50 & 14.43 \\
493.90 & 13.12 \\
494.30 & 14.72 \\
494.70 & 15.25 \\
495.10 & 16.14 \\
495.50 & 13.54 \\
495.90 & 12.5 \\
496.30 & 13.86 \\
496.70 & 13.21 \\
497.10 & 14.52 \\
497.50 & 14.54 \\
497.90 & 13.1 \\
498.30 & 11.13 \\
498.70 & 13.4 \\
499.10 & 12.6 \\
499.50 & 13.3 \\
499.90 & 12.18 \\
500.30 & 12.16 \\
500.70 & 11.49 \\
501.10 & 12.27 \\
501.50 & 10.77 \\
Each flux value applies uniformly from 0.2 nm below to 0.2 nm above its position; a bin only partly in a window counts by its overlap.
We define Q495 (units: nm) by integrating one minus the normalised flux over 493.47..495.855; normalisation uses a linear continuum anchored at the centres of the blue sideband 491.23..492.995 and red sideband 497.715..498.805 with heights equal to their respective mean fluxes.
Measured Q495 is -0.22 nm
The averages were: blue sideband 13.8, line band 14.4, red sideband 12.5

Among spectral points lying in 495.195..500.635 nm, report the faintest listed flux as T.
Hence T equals 11.13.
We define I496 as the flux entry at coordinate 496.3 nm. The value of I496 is 13.86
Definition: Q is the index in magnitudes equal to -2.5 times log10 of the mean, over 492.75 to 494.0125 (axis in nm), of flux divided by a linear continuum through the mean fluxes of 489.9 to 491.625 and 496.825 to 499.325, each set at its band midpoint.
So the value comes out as -0.03 mag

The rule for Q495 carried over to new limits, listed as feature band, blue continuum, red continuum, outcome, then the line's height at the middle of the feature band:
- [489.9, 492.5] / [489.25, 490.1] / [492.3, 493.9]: 0.134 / 14.7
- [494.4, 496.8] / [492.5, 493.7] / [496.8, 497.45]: 0.078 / 14.6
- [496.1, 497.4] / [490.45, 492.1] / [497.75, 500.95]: -0.099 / 12.9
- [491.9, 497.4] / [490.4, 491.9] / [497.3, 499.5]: -0.191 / 13.7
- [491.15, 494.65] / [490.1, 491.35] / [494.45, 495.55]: 0.189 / 14.9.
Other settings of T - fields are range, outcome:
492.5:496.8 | 12.5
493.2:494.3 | 13.12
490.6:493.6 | 11.64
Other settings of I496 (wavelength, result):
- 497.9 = 13.1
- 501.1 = 12.27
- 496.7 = 13.21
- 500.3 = 12.16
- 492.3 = 13.15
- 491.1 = 14.5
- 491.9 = 11.64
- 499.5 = 13.3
